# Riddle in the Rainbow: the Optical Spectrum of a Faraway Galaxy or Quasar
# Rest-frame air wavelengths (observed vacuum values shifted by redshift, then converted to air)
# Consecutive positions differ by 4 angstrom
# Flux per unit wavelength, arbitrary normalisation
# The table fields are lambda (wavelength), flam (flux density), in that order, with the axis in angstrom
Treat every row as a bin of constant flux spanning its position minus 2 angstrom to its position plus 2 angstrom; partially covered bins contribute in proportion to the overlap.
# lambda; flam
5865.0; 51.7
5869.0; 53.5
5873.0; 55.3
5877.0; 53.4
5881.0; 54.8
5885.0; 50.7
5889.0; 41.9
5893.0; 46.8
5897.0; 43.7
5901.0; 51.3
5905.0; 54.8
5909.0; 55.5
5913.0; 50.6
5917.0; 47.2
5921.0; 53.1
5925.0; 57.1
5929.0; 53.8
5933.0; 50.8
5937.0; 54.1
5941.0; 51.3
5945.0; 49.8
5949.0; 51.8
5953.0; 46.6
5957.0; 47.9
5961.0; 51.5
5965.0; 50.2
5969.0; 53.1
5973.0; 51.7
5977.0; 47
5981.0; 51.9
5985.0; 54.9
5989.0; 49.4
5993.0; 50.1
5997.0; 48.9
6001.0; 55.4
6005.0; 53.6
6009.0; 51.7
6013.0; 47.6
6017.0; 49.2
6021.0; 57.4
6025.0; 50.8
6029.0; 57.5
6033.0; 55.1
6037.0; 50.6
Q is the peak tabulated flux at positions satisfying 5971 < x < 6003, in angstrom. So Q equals 55.4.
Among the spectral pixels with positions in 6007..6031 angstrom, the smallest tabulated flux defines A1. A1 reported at 47.6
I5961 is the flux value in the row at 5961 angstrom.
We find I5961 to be 51.5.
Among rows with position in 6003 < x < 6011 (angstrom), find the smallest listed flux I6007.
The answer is 51.7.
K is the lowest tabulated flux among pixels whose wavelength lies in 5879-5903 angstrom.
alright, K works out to 41.9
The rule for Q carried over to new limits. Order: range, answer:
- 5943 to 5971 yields 53.1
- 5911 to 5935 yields 57.1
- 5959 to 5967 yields 51.5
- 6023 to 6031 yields 57.5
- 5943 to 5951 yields 51.8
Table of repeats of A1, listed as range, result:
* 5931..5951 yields 49.8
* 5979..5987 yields 51.9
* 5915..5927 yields 47.2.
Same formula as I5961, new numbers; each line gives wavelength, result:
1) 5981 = 51.9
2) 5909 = 55.5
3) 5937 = 54.1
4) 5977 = 47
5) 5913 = 50.6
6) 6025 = 50.8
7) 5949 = 51.8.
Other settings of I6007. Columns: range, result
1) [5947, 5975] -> 46.6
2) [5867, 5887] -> 50.7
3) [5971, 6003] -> 47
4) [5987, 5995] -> 49.4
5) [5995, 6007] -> 48.9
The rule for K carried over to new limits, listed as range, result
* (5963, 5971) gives 50.2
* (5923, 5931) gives 53.8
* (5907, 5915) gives 50.6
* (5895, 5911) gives 43.7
